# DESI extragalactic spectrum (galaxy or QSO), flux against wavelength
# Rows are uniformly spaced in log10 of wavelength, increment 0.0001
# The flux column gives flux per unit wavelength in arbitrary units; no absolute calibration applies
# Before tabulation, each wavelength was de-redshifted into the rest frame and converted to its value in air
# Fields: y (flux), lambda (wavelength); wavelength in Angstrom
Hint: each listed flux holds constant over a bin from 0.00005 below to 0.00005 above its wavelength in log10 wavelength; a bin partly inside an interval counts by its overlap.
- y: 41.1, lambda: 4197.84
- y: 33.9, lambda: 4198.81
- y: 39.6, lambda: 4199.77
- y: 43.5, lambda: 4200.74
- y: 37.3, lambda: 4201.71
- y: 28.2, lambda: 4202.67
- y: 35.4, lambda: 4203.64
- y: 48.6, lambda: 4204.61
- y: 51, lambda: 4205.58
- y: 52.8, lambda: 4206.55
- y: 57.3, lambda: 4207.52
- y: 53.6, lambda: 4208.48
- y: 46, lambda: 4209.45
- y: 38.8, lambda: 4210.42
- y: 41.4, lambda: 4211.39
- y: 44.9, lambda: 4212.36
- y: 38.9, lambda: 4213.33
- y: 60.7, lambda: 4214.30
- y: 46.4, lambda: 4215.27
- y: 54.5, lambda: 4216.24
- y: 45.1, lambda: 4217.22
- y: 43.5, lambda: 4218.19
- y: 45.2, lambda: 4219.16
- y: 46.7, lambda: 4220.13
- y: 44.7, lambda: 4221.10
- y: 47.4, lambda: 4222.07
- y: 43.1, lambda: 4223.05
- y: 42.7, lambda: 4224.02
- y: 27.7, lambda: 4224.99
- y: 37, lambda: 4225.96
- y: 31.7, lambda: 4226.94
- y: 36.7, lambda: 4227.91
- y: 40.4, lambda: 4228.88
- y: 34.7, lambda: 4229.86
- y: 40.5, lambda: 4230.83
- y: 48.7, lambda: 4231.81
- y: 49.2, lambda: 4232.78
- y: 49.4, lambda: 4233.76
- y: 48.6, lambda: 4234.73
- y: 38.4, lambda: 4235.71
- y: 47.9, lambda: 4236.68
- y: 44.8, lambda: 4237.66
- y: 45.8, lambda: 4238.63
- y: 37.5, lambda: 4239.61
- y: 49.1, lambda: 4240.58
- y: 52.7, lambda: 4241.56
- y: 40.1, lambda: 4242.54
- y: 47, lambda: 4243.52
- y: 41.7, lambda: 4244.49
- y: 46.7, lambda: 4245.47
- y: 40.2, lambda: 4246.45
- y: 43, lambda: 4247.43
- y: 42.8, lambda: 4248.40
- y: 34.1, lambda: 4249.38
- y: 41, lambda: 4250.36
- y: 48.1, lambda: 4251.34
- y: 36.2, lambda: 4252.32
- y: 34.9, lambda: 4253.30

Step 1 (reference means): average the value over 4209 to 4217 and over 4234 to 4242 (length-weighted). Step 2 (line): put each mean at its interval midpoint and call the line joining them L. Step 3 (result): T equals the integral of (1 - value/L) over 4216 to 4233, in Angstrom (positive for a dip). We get 1.54 Angstrom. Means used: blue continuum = 46.4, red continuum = 45.7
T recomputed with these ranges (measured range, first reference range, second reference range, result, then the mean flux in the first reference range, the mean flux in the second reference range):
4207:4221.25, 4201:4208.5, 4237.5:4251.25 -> -0.84 Angstrom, 45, 43.4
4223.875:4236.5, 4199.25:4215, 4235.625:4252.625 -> 0.97 Angstrom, 44.9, 43.4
